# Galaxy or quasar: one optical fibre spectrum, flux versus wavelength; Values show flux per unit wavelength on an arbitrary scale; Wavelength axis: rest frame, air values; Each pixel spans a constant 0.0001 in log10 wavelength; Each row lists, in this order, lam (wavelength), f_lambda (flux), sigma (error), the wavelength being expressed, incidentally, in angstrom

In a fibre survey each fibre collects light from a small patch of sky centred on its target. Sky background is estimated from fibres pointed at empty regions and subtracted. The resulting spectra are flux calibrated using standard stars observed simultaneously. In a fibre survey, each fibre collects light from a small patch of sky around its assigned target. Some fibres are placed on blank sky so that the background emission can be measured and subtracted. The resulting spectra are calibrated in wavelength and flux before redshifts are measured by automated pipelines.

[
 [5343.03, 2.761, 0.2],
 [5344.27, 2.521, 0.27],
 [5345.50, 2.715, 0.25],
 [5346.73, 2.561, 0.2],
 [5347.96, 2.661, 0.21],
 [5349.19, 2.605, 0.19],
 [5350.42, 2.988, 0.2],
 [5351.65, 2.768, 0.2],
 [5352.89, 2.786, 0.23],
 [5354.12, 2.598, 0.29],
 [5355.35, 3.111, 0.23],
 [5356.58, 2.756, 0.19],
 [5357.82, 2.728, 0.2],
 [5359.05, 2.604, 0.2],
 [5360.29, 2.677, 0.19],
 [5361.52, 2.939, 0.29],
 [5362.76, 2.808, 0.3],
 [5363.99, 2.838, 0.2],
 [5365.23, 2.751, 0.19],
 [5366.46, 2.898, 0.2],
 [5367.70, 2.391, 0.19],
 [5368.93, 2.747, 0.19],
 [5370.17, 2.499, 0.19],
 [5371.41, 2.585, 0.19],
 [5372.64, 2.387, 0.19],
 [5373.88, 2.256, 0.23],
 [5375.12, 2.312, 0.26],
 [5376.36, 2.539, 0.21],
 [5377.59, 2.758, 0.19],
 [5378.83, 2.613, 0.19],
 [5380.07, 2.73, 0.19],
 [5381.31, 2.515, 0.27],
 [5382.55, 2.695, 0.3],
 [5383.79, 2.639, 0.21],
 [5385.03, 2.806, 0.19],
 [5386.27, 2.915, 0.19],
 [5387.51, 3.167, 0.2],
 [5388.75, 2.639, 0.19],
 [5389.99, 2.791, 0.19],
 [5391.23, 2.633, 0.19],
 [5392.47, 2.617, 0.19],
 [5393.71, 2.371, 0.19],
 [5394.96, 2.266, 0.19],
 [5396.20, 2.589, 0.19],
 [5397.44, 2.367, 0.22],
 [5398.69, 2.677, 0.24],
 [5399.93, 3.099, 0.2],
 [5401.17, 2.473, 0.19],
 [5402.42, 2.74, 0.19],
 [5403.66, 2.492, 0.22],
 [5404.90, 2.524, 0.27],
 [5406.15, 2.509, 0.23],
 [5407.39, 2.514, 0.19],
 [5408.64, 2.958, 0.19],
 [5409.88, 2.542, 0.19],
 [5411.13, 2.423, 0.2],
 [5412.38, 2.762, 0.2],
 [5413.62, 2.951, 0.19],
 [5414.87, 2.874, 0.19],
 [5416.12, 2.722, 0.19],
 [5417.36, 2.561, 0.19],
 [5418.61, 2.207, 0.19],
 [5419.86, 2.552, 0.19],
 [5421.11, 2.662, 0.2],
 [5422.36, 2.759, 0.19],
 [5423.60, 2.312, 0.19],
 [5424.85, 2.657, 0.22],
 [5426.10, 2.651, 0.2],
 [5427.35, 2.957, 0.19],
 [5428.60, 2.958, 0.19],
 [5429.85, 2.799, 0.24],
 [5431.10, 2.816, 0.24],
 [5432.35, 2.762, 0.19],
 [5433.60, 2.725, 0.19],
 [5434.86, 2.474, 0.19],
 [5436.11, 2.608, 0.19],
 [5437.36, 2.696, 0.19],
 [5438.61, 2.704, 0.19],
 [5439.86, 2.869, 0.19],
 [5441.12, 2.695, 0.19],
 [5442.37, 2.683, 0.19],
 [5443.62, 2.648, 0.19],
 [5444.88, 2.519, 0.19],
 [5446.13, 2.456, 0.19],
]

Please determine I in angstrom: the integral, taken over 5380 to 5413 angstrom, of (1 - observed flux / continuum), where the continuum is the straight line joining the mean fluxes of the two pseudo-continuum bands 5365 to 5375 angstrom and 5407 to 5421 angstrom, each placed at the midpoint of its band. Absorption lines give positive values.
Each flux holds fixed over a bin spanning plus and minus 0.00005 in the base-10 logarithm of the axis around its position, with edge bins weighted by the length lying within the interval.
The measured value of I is -0.5 angstrom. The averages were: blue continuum 2.54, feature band 2.64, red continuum 2.64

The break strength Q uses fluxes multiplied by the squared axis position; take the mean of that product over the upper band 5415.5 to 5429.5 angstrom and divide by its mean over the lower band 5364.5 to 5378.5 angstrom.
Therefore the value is 1.1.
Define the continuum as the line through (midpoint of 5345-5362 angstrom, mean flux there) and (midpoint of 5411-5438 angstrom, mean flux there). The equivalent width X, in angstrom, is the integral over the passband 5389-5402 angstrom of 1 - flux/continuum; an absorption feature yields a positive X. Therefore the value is 0.56 angstrom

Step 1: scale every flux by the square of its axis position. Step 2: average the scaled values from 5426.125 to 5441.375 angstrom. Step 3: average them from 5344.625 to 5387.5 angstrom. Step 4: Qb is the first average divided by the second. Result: 1.05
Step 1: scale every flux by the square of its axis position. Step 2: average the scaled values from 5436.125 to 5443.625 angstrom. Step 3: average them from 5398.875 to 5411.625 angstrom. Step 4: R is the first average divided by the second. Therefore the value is 1.0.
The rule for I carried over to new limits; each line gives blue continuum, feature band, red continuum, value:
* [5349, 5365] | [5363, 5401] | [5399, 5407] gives 1.0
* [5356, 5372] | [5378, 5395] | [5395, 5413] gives -0.2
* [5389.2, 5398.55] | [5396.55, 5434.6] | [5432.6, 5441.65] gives -0.9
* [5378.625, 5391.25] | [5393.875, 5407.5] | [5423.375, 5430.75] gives 0.9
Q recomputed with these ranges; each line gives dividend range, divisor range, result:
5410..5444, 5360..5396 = 1.03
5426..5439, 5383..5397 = 1.04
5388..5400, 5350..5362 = 0.94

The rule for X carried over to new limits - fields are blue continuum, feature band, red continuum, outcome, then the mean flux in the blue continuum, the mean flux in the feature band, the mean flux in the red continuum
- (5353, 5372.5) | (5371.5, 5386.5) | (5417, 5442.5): 0.7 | 2.72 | 2.59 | 2.67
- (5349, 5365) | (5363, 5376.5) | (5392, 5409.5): 0.8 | 2.79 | 2.57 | 2.58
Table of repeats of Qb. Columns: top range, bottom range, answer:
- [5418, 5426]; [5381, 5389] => 0.92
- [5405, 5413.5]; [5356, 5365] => 0.97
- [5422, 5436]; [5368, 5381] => 1.09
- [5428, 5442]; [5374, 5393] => 1.04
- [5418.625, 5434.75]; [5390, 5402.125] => 1.05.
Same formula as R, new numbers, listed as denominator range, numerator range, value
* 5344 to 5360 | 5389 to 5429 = 0.98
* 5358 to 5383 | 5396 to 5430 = 1.03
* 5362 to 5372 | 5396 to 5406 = 0.98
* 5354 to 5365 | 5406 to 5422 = 0.96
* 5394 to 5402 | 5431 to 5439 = 1.05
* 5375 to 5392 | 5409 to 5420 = 0.98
